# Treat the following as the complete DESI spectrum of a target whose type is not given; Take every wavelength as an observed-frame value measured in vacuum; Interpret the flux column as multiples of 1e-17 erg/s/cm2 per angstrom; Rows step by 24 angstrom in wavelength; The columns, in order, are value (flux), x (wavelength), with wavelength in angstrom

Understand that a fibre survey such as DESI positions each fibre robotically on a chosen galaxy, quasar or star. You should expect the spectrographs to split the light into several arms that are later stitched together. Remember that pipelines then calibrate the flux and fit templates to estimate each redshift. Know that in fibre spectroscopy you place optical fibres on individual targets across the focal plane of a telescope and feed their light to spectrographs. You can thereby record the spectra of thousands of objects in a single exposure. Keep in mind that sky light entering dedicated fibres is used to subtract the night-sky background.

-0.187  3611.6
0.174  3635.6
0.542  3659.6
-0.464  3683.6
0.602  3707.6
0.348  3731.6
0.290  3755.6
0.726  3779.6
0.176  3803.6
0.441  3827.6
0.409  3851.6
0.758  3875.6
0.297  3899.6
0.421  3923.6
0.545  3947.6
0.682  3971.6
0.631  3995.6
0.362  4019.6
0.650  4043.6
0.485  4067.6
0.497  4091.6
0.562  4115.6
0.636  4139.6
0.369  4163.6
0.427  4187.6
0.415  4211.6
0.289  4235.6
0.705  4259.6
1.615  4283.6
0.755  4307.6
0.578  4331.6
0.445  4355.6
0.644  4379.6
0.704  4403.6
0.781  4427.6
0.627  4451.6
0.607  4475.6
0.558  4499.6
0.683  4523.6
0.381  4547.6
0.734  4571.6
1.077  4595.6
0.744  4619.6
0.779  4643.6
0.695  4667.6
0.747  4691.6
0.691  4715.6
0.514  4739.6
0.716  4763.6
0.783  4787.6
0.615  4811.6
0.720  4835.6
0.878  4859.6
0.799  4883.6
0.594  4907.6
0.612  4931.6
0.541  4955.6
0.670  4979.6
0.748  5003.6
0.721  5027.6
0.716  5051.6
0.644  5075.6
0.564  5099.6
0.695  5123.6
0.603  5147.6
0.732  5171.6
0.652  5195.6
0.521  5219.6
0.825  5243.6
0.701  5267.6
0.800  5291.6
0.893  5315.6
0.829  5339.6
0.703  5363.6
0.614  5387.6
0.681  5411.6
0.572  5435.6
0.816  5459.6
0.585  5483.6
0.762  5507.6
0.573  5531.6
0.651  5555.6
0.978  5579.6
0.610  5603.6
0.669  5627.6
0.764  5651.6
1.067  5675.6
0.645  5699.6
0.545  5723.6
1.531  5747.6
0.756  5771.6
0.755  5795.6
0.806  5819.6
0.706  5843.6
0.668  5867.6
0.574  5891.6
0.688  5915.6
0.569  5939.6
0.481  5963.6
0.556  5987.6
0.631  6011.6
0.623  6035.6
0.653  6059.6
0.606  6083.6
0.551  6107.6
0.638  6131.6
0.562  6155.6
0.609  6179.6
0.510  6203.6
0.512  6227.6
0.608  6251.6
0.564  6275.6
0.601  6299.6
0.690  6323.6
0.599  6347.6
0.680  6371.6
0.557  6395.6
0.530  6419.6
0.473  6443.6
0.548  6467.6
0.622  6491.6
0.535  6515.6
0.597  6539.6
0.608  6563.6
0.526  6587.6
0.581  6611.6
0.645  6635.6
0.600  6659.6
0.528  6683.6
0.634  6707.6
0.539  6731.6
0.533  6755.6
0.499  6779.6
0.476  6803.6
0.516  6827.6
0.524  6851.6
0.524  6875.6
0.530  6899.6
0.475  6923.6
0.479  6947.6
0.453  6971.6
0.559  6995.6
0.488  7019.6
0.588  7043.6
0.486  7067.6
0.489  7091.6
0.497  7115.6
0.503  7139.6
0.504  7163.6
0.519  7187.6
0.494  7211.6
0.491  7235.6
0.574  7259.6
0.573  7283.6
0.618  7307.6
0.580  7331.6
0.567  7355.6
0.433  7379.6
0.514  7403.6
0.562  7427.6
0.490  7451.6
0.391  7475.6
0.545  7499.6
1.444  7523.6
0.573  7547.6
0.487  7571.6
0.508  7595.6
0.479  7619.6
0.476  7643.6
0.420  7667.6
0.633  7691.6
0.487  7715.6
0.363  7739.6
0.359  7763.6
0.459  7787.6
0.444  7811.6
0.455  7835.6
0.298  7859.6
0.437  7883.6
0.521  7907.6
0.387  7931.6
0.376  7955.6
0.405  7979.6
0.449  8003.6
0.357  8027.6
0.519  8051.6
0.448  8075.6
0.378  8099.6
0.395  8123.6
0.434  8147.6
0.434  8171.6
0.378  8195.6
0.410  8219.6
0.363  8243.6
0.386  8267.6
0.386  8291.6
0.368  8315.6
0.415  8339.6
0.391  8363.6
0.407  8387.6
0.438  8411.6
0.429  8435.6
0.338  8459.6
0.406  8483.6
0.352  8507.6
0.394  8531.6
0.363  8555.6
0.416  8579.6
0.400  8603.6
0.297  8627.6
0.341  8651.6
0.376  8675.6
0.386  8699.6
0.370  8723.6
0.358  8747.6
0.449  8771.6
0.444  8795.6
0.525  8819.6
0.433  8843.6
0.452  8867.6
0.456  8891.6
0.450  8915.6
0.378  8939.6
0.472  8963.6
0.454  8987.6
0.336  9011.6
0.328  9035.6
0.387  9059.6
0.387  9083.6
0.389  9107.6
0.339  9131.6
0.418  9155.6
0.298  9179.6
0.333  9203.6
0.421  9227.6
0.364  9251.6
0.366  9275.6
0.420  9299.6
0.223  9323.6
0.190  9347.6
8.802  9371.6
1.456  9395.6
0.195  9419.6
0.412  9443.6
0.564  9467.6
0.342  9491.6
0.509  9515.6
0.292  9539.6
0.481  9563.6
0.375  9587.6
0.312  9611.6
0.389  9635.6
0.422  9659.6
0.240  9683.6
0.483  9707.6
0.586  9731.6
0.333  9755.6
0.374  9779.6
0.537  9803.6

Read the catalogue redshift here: 0.146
